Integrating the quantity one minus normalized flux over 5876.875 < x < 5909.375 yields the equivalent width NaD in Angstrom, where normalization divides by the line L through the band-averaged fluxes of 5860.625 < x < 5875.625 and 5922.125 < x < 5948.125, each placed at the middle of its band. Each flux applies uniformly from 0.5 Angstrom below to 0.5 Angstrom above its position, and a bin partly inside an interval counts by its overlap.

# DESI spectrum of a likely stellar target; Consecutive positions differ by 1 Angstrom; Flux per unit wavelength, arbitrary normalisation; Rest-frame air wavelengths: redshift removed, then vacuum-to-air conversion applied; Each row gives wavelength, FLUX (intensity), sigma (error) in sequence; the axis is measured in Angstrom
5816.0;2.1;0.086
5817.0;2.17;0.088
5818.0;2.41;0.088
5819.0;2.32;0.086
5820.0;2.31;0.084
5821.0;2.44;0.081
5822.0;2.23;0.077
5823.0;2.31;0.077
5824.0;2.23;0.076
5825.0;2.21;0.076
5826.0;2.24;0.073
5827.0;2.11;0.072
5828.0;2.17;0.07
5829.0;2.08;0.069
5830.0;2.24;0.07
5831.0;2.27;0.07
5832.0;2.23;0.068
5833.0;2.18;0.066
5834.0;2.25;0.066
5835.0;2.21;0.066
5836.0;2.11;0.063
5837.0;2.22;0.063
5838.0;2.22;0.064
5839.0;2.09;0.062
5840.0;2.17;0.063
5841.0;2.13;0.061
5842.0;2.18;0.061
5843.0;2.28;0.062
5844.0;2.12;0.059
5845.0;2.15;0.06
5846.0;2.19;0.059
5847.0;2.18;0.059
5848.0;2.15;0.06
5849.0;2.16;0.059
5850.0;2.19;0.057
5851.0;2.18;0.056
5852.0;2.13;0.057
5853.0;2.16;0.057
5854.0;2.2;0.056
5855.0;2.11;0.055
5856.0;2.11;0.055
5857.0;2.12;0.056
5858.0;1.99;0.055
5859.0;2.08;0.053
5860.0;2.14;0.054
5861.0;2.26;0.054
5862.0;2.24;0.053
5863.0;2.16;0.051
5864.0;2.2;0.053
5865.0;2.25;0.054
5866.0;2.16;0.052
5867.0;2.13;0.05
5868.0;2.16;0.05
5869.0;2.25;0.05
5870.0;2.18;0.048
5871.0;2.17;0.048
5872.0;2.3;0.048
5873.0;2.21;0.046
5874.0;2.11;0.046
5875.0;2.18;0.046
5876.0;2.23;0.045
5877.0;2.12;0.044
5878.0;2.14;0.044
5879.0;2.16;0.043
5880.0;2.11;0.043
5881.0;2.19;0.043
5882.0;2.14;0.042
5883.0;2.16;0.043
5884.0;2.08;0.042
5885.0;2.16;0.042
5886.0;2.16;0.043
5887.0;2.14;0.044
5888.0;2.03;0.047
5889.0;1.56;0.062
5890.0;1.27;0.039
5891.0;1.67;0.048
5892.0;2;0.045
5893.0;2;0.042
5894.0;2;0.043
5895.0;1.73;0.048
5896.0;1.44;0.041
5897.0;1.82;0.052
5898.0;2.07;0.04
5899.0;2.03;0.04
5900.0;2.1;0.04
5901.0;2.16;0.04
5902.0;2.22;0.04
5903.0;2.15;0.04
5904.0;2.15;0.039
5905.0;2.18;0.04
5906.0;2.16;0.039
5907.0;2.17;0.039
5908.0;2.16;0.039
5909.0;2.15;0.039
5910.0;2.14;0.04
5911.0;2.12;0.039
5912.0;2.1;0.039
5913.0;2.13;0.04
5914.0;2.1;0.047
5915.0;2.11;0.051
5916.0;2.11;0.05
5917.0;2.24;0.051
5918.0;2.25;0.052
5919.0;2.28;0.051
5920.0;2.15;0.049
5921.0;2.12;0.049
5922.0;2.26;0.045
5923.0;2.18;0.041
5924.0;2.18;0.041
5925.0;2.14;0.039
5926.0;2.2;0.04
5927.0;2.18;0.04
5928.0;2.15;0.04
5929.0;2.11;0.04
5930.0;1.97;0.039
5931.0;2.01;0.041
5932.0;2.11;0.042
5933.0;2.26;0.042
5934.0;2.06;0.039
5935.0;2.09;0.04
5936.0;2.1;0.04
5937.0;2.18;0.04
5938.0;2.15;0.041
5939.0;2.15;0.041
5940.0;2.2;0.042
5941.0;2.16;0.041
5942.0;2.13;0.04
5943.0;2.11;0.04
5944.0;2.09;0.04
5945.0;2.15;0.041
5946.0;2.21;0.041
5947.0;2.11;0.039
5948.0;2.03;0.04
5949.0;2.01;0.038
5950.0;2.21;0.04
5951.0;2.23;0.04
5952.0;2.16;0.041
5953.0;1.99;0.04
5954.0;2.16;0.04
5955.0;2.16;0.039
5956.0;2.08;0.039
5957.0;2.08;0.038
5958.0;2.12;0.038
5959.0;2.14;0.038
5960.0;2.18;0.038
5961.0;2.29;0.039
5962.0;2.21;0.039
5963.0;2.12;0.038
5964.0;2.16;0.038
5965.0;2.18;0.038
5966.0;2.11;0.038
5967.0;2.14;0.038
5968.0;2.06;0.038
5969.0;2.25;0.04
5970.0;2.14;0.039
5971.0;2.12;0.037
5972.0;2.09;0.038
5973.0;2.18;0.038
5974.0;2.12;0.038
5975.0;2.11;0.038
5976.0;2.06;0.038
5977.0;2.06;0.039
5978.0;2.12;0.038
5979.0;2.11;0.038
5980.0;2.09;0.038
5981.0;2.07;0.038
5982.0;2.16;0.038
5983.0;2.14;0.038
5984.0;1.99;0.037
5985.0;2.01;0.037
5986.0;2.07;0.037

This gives 2.3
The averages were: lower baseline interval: 2.2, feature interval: 2.02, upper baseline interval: 2.13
